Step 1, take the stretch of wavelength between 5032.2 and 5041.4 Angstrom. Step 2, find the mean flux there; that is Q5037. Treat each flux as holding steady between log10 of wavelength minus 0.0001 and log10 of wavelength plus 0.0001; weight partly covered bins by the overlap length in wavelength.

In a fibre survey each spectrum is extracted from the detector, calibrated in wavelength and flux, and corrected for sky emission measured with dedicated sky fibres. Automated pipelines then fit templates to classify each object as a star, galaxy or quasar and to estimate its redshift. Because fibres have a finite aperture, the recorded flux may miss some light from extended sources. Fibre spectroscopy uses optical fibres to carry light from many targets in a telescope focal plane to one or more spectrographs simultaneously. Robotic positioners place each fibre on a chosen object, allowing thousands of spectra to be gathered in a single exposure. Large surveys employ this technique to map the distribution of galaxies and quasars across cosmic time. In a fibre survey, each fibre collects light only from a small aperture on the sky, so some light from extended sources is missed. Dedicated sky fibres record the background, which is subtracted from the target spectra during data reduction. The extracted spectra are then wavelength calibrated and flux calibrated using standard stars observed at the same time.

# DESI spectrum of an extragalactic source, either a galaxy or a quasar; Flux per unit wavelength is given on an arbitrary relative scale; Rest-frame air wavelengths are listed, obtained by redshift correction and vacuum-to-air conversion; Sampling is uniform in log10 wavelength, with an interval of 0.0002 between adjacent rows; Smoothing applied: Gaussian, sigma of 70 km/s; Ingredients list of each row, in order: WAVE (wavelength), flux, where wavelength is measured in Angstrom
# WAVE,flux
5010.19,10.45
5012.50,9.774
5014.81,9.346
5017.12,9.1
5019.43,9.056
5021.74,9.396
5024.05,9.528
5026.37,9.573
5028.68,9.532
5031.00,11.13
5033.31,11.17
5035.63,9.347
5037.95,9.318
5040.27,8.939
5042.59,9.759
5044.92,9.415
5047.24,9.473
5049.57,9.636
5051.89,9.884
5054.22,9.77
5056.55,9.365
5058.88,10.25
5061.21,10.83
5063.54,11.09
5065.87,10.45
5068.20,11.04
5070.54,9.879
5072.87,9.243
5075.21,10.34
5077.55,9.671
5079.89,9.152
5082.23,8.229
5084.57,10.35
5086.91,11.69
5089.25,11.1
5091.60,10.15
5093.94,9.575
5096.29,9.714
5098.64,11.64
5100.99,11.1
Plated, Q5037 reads 9.69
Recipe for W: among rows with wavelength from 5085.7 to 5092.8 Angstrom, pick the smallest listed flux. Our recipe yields 10.15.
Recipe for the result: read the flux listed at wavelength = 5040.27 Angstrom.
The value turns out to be 8.939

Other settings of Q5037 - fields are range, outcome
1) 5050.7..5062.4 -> 10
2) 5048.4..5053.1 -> 9.76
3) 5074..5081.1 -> 9.7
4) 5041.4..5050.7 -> 9.56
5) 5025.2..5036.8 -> 10.2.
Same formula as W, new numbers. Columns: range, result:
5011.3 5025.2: 9.056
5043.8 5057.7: 9.365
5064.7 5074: 9.243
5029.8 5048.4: 8.939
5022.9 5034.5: 9.528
